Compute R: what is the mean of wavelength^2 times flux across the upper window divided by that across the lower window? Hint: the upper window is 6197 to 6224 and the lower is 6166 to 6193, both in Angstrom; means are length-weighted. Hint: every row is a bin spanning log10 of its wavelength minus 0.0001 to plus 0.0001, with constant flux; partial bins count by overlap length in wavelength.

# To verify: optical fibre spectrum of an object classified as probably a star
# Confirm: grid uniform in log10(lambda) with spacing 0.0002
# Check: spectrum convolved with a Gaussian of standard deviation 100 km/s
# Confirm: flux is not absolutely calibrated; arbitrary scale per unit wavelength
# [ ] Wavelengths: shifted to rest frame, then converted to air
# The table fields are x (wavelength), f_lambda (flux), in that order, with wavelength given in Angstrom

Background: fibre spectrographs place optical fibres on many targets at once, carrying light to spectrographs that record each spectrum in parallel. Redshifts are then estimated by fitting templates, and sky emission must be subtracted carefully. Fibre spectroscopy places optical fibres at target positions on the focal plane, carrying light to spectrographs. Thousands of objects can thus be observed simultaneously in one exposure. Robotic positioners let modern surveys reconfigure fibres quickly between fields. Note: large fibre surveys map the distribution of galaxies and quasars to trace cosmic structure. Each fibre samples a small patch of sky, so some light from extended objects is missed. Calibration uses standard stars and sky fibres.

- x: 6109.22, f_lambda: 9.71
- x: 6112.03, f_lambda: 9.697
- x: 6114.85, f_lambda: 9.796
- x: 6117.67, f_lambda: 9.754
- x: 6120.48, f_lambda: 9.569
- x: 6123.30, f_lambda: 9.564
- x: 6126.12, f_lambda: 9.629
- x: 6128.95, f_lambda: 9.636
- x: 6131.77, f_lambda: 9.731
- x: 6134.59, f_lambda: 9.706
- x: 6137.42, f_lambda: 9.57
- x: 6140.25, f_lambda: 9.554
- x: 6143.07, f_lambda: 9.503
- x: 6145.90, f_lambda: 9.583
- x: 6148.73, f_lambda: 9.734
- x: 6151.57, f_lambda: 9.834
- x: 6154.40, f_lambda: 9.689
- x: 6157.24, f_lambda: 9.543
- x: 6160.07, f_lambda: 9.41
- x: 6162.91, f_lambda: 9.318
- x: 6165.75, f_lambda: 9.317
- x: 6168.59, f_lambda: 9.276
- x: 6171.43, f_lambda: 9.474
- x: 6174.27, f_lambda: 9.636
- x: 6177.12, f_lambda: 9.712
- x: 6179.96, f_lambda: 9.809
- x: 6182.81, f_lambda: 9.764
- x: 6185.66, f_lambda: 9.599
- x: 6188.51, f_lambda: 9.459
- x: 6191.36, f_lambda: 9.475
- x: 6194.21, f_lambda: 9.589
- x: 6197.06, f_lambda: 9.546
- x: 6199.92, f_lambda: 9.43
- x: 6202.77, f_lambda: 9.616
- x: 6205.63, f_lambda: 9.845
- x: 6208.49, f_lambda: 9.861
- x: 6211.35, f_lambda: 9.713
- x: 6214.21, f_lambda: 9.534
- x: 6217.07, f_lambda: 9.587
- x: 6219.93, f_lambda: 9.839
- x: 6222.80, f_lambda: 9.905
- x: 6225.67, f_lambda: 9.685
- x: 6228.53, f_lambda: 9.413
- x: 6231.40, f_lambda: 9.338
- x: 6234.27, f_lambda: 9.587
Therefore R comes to 1.02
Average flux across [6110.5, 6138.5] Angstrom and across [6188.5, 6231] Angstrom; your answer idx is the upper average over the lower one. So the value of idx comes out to 1.00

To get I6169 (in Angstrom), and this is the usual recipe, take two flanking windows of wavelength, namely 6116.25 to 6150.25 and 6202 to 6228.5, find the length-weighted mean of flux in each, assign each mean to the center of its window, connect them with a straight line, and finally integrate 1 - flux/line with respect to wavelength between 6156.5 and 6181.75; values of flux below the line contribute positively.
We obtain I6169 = 0.4 Angstrom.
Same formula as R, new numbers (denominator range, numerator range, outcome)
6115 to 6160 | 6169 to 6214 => 1.02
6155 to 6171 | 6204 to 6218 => 1.05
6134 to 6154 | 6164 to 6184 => 1.00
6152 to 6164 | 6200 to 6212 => 1.04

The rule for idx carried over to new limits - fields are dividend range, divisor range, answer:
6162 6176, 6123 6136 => 0.97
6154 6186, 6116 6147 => 0.99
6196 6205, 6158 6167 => 1.02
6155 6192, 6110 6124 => 0.98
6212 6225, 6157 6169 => 1.04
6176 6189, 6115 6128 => 1.00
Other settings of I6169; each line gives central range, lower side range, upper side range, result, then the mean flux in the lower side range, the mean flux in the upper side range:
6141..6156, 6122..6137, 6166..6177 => -0.15 Angstrom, 9.65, 9.47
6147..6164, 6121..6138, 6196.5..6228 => 0.10 Angstrom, 9.64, 9.68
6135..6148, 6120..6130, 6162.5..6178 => -0.04 Angstrom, 9.59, 9.45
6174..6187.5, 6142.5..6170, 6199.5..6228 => -0.15 Angstrom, 9.52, 9.7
